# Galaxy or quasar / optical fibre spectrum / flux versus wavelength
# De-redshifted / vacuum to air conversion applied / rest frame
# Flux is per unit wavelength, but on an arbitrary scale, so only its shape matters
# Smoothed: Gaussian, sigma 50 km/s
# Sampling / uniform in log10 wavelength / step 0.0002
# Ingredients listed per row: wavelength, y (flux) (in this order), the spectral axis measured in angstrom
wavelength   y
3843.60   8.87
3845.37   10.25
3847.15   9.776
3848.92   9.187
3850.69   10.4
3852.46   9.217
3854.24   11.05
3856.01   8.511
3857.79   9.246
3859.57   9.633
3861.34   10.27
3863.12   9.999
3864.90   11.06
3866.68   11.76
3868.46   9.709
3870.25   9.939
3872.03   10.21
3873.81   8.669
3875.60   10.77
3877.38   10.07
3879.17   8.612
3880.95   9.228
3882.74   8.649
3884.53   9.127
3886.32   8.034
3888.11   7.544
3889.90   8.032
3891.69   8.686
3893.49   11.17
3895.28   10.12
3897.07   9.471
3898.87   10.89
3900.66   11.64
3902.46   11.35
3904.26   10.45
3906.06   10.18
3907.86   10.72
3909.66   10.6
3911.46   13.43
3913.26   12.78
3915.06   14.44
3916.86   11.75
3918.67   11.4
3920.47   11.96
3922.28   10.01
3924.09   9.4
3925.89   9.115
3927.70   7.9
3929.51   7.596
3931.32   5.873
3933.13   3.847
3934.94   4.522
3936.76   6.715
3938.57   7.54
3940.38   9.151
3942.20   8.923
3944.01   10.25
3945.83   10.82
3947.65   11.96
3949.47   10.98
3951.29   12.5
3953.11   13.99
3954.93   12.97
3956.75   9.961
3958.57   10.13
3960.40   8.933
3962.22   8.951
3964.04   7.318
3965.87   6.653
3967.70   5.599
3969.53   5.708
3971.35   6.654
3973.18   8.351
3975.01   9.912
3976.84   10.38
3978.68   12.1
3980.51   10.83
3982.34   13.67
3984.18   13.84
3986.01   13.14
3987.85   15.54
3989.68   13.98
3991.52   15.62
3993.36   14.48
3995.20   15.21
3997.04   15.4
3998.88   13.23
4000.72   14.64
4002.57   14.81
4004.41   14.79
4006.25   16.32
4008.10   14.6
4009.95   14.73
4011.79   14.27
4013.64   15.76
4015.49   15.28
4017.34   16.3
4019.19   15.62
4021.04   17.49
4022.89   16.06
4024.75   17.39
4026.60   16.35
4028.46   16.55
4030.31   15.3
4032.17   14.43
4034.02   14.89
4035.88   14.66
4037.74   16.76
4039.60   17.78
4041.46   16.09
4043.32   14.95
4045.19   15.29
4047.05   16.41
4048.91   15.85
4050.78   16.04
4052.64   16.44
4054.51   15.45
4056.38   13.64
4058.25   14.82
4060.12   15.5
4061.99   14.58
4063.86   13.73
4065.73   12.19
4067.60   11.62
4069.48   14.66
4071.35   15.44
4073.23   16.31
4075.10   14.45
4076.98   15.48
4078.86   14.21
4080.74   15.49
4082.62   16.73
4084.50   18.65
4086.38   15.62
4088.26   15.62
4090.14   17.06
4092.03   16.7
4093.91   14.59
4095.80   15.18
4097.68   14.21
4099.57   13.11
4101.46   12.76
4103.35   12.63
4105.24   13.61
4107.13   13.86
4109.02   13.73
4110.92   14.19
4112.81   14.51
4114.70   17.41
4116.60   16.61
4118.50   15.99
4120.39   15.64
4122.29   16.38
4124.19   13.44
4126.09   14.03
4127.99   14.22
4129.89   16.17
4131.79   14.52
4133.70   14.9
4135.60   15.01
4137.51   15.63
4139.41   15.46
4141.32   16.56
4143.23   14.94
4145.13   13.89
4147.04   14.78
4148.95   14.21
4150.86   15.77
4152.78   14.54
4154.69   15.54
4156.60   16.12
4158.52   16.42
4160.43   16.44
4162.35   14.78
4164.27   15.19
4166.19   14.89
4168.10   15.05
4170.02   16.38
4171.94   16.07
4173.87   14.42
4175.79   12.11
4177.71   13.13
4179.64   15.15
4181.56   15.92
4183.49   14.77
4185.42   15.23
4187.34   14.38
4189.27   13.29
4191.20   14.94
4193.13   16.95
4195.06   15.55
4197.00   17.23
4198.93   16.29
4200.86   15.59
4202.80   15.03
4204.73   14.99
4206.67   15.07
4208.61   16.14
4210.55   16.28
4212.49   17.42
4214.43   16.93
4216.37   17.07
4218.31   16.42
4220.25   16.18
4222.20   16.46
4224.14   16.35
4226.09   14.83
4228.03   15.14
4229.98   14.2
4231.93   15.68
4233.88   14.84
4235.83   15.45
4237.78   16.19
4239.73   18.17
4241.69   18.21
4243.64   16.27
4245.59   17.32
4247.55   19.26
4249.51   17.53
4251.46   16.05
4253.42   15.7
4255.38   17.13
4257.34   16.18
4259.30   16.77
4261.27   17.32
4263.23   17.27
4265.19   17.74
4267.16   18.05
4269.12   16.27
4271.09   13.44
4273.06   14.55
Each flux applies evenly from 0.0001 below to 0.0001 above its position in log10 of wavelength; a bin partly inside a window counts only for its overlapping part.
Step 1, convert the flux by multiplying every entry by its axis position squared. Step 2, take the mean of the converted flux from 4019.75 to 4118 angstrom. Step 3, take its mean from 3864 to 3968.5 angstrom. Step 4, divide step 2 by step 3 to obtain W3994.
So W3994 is 1.7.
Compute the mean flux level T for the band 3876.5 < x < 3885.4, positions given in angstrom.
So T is 9.13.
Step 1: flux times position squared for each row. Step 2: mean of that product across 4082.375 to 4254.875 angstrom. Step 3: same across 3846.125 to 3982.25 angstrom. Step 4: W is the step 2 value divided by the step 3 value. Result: 1.82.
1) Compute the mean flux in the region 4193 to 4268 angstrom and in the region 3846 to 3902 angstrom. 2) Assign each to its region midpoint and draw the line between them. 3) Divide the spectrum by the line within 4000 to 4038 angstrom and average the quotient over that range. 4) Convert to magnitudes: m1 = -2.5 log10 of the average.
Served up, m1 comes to -0.24 mag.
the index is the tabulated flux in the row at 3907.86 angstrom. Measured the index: 10.72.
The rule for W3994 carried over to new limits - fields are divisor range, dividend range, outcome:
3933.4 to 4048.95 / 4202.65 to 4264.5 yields 1.44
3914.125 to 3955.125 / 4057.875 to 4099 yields 1.68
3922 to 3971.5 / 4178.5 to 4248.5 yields 2.09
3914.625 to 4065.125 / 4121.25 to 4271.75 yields 1.37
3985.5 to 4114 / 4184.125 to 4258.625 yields 1.16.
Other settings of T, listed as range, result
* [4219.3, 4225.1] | 16.3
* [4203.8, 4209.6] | 15.4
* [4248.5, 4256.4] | 16.6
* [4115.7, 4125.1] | 15.6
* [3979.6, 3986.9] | 12.9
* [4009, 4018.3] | 15.3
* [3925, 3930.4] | 8.2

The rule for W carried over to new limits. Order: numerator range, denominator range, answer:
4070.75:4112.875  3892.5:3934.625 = 1.61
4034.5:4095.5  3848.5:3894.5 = 1.77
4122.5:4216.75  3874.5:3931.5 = 1.73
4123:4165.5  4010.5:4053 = 1.01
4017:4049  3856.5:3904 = 1.77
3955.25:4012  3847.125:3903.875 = 1.29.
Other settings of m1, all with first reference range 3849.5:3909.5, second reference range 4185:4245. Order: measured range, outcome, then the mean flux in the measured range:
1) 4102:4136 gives -0.05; 14.8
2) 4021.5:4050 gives -0.25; 15.9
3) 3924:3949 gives 0.32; 8.13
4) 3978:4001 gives -0.18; 14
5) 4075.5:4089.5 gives -0.18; 15.9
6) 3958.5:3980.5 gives 0.34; 8.42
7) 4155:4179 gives 0.00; 15.1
